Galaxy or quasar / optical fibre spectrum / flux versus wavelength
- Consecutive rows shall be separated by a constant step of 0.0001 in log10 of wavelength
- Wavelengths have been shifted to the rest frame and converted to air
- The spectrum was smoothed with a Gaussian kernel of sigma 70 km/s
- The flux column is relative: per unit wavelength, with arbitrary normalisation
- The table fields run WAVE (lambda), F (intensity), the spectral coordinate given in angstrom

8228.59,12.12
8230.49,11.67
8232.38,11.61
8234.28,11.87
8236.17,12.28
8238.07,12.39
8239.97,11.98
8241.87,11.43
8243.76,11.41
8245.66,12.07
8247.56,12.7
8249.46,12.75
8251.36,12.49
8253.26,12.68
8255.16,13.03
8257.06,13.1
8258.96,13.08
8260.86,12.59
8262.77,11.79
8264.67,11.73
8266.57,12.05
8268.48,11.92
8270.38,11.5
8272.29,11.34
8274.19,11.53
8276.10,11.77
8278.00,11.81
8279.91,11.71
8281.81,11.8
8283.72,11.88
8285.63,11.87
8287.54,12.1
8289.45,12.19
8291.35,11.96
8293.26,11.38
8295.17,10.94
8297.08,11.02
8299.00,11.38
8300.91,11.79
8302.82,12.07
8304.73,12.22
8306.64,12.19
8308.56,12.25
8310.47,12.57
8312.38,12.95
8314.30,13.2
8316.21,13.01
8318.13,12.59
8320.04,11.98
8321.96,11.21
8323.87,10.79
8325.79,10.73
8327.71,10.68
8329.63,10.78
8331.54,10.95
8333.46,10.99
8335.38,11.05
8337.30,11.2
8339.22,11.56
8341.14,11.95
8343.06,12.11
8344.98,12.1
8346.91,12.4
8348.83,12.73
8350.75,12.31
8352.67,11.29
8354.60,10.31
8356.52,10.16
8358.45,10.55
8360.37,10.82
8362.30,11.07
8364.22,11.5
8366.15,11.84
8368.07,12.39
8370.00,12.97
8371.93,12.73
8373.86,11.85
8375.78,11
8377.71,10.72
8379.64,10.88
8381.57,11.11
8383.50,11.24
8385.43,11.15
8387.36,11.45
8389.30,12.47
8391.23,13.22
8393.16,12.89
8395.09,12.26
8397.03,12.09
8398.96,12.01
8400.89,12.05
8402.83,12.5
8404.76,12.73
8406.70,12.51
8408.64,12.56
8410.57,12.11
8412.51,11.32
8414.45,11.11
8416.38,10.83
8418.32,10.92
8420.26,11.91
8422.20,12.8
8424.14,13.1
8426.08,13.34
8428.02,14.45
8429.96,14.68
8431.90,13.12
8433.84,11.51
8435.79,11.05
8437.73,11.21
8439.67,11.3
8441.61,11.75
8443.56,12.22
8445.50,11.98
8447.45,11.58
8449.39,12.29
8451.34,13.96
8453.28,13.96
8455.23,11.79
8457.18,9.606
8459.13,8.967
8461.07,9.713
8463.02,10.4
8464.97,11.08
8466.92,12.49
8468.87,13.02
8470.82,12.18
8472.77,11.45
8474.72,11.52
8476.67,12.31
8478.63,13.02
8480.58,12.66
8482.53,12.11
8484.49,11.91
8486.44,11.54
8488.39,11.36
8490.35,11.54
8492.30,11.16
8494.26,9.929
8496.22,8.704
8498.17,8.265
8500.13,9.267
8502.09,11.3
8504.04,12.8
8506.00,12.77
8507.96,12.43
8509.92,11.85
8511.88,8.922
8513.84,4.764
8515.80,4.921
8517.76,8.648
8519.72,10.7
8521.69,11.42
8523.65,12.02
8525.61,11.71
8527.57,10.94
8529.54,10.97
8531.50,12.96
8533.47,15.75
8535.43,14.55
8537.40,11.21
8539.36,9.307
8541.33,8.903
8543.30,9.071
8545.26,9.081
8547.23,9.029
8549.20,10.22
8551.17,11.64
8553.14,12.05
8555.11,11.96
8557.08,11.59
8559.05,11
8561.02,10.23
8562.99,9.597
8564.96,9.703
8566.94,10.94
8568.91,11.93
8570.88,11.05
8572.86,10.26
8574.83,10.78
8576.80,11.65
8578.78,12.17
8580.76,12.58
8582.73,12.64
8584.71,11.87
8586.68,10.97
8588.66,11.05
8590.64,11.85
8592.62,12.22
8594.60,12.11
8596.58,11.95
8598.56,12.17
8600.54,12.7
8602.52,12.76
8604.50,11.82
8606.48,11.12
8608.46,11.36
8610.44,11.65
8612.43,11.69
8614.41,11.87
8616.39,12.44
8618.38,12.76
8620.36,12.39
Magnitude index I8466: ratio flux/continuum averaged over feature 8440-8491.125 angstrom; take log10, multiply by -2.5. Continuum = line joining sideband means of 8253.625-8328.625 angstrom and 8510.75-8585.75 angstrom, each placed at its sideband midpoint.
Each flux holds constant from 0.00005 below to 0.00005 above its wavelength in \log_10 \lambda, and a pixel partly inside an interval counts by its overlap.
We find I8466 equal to -0.06 mag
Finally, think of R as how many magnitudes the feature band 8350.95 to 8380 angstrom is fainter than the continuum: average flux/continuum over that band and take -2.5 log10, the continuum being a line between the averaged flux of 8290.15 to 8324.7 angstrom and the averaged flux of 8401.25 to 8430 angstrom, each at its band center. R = 0.08 mag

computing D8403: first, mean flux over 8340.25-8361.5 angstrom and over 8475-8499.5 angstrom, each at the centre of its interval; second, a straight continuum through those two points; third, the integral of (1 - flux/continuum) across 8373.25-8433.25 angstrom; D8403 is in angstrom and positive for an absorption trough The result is -4.0 angstrom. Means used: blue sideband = 11.5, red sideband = 11.2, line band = 12.1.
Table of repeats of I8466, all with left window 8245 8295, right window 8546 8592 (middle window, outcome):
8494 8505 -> 0.134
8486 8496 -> 0.049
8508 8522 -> 0.267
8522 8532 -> -0.034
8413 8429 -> -0.060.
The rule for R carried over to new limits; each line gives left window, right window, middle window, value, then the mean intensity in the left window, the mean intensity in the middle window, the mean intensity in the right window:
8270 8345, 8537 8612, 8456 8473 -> 0.04 mag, 11.7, 11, 11.2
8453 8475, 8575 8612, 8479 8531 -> 0.08 mag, 11.3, 10.6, 11.9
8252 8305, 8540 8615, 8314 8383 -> 0.02 mag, 11.9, 11.5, 11.2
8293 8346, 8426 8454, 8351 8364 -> 0.11 mag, 11.7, 10.8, 12.5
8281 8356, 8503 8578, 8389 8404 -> -0.09 mag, 11.7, 12.4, 10.8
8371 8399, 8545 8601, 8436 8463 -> 0.01 mag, 11.8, 11.5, 11.3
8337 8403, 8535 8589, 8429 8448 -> -0.06 mag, 11.7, 12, 10.9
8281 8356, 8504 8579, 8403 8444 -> -0.09 mag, 11.7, 12.2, 10.8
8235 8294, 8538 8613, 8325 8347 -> 0.05 mag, 12.1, 11.3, 11.2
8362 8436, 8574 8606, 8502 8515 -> 0.14 mag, 12.1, 10.6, 11.9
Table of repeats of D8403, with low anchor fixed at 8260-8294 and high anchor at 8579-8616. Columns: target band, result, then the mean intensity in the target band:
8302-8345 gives 0.23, 11.8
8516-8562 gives 3.58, 11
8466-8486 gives -0.60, 12.2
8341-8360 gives 0.48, 11.5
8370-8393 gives 0.27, 11.7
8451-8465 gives 0.96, 11.1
